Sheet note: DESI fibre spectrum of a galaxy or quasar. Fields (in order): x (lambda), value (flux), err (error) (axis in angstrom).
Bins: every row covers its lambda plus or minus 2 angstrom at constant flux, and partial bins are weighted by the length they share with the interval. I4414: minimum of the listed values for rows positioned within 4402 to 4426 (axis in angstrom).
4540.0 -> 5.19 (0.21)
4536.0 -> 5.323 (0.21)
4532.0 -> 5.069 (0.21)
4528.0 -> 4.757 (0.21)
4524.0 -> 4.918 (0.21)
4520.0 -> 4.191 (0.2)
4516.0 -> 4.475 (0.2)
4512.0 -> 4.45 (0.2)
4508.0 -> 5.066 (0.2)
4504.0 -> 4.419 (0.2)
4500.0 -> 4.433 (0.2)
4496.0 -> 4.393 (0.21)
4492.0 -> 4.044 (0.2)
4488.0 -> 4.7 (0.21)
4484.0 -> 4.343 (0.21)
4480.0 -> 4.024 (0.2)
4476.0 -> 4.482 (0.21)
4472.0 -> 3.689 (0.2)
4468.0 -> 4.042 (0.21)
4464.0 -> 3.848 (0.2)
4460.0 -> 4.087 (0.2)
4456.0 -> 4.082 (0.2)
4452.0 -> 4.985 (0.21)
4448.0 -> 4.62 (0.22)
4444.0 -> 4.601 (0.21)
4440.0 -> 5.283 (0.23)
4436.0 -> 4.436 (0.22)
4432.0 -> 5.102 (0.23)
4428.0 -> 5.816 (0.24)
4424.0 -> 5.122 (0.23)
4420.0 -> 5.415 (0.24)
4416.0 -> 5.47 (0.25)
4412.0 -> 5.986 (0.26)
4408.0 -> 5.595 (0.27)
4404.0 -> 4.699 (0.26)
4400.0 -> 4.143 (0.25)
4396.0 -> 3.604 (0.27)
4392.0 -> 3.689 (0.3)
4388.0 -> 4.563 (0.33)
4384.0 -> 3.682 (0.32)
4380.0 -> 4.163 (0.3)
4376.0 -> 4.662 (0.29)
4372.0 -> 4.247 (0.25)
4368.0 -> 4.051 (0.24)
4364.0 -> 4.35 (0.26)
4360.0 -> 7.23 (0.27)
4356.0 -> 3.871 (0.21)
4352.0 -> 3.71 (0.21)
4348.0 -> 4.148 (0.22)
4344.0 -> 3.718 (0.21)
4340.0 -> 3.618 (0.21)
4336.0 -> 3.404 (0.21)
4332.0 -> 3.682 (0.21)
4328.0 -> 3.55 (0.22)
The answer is 4.699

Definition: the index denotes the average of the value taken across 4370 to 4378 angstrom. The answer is 4.45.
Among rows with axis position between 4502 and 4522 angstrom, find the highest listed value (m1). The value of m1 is 5.066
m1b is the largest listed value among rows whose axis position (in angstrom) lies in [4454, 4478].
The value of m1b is 4.482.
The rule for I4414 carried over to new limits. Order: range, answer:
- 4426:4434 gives 5.102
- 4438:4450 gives 4.601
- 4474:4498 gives 4.024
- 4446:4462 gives 4.082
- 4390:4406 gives 3.604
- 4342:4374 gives 3.71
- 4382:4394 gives 3.682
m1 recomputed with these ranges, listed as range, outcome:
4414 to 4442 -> 5.816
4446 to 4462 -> 4.985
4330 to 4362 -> 7.23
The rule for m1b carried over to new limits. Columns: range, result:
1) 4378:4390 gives 4.563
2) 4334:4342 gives 3.618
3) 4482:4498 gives 4.7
